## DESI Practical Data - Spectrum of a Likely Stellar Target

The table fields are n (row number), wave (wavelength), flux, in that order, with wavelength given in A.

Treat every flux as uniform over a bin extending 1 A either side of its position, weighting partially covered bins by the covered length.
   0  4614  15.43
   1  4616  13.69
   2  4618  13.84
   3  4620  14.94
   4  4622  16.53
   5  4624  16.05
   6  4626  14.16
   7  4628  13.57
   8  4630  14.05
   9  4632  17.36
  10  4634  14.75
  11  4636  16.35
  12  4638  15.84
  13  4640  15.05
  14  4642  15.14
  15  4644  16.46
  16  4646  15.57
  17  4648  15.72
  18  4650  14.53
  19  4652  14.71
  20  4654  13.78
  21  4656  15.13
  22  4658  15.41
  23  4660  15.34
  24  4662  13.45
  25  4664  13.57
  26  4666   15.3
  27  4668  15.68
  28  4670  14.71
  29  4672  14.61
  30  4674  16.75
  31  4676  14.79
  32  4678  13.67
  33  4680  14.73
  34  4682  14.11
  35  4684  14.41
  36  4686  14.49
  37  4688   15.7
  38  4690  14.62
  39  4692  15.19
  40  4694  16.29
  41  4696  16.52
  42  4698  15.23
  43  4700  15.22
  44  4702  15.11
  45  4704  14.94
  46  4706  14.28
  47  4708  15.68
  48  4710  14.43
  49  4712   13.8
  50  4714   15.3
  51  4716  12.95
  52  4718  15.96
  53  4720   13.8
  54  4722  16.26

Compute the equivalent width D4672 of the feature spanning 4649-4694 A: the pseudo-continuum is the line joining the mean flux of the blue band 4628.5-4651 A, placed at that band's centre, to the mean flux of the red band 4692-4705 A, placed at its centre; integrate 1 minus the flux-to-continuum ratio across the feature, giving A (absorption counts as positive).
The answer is 2.1 A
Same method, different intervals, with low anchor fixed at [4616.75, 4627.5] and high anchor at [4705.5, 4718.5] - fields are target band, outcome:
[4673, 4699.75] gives -0.75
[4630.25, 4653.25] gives -0.94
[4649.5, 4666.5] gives 0.32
